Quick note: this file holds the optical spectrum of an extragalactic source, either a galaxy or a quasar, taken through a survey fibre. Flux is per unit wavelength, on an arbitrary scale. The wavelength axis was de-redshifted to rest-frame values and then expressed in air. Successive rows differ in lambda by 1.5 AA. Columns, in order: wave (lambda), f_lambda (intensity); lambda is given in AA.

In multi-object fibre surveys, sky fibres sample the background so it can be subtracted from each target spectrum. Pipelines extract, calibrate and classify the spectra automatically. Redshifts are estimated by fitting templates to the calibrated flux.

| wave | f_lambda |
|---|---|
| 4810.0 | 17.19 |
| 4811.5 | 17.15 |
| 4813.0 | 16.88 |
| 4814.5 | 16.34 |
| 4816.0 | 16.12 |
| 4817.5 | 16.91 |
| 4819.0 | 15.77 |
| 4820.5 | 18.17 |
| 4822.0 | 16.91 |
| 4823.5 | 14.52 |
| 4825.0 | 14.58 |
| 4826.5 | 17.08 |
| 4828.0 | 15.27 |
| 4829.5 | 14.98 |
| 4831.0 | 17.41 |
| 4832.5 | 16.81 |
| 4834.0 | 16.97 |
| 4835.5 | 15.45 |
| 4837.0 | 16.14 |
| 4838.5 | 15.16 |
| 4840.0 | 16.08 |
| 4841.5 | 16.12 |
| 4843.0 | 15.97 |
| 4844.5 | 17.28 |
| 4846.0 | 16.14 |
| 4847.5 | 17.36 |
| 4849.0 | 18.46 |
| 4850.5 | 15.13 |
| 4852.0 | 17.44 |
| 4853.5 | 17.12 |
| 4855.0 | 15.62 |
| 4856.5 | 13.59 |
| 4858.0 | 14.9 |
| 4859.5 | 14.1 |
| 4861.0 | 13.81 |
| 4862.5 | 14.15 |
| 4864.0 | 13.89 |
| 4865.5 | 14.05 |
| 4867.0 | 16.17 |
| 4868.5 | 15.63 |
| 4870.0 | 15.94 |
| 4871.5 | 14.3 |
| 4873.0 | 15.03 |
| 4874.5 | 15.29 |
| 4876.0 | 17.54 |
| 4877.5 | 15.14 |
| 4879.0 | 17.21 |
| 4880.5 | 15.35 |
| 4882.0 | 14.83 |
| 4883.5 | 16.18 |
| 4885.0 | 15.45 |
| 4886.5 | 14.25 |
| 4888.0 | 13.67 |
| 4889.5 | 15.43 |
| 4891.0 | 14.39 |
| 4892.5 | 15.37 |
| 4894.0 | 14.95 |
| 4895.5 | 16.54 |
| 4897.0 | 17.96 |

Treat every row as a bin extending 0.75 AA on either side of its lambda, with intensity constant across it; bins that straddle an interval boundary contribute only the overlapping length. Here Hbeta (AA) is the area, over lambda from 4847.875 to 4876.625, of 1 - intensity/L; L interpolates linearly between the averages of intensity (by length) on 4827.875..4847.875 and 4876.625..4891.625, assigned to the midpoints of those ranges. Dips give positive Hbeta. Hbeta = 0.6 AA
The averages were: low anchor 16.2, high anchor 15.2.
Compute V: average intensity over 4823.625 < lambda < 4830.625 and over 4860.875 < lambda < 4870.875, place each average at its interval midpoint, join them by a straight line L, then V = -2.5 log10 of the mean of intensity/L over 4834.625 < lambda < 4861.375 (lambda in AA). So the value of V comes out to -0.053 mag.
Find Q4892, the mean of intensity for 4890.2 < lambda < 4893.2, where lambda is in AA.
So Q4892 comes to 14.9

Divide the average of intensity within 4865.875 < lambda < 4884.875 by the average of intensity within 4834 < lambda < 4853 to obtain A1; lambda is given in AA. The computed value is 1.0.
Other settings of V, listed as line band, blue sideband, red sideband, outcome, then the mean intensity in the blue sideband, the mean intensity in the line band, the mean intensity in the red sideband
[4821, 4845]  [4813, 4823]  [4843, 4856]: 0.04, 16.7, 16.1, 16.7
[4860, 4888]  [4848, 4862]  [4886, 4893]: -0.01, 15.6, 15.2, 14.6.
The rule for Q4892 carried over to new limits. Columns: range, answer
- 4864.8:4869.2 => 15.3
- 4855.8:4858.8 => 14.3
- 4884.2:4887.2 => 14.9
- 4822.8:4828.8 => 15.4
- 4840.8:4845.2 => 16.5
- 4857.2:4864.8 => 14.2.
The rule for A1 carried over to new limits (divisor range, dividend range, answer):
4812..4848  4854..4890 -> 0.93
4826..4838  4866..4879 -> 0.97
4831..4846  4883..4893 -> 0.92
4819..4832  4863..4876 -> 0.94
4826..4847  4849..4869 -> 0.94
